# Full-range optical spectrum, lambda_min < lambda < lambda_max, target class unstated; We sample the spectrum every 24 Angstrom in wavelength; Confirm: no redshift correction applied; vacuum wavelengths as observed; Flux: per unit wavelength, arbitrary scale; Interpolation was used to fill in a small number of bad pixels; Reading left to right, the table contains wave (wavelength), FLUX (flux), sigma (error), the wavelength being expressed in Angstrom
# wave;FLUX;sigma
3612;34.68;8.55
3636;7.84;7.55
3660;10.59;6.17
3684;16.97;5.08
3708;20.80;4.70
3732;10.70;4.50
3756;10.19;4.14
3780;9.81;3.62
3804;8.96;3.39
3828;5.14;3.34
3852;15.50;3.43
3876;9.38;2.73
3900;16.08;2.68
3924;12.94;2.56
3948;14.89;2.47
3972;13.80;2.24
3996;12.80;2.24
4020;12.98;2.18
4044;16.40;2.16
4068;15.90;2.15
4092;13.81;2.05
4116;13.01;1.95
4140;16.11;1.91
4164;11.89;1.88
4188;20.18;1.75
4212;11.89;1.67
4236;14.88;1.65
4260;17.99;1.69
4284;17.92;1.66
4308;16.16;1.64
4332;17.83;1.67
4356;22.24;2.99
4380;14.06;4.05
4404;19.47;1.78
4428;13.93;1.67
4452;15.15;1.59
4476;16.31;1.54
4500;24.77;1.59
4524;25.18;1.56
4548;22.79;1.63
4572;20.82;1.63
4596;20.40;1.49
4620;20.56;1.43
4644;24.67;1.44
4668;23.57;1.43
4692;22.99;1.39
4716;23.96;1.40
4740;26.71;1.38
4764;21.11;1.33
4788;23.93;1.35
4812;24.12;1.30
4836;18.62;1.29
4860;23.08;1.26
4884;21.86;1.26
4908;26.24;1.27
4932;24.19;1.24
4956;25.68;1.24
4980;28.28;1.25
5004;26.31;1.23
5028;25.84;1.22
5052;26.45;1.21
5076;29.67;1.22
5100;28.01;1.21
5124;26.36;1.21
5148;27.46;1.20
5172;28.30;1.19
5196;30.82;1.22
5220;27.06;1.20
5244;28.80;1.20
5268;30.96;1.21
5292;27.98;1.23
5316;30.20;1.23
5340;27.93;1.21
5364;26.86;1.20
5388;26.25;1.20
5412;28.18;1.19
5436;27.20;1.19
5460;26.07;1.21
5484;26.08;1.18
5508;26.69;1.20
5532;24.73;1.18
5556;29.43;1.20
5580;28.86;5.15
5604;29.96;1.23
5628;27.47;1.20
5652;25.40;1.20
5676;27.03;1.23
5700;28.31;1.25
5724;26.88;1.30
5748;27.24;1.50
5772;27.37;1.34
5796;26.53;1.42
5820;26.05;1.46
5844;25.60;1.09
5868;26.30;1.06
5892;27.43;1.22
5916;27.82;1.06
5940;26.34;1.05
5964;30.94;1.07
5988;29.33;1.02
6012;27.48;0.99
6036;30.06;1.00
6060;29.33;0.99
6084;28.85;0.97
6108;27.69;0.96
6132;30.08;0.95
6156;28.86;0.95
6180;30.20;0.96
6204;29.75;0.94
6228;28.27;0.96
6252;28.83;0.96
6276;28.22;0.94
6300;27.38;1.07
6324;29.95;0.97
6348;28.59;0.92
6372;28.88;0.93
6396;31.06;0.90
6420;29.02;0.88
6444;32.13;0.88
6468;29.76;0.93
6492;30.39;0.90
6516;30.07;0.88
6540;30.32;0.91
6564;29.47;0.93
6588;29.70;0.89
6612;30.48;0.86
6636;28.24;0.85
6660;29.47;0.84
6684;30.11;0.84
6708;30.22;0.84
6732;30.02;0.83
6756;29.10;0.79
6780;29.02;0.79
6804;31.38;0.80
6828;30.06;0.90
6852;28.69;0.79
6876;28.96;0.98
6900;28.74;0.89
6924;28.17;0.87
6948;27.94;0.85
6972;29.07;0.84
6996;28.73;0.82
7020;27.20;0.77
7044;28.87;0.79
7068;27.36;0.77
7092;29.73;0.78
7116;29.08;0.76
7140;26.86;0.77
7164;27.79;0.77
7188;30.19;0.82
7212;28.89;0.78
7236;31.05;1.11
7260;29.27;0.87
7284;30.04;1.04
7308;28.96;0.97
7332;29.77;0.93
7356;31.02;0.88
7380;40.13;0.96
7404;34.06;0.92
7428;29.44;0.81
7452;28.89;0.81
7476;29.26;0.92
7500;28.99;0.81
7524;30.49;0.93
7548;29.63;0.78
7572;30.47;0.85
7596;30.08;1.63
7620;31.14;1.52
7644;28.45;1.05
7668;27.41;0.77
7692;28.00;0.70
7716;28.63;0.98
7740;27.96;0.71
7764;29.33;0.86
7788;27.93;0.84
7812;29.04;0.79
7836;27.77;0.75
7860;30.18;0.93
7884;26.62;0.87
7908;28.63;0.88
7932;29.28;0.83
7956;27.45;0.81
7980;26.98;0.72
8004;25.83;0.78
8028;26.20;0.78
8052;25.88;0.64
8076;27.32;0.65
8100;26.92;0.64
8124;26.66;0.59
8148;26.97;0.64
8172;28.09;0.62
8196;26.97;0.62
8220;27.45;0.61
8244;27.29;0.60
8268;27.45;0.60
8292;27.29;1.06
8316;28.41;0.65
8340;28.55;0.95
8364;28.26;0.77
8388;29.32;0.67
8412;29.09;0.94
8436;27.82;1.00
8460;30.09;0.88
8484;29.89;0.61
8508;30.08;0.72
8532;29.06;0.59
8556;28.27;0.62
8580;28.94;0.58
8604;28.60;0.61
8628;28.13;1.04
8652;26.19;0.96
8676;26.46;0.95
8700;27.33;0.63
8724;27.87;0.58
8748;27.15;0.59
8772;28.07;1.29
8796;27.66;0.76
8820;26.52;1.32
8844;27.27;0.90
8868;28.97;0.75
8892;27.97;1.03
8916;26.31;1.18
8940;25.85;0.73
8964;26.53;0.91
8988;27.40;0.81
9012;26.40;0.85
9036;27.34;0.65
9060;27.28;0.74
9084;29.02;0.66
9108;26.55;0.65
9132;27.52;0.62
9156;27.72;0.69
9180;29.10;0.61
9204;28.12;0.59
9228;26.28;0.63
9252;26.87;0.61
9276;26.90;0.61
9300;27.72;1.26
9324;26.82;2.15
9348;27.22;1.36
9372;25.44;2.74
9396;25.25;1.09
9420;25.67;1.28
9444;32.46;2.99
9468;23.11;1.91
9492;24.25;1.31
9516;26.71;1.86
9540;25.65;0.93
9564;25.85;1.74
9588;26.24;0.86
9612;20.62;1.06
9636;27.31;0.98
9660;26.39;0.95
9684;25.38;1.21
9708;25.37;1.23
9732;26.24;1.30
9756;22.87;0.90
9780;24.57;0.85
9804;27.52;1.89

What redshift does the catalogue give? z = 0.125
